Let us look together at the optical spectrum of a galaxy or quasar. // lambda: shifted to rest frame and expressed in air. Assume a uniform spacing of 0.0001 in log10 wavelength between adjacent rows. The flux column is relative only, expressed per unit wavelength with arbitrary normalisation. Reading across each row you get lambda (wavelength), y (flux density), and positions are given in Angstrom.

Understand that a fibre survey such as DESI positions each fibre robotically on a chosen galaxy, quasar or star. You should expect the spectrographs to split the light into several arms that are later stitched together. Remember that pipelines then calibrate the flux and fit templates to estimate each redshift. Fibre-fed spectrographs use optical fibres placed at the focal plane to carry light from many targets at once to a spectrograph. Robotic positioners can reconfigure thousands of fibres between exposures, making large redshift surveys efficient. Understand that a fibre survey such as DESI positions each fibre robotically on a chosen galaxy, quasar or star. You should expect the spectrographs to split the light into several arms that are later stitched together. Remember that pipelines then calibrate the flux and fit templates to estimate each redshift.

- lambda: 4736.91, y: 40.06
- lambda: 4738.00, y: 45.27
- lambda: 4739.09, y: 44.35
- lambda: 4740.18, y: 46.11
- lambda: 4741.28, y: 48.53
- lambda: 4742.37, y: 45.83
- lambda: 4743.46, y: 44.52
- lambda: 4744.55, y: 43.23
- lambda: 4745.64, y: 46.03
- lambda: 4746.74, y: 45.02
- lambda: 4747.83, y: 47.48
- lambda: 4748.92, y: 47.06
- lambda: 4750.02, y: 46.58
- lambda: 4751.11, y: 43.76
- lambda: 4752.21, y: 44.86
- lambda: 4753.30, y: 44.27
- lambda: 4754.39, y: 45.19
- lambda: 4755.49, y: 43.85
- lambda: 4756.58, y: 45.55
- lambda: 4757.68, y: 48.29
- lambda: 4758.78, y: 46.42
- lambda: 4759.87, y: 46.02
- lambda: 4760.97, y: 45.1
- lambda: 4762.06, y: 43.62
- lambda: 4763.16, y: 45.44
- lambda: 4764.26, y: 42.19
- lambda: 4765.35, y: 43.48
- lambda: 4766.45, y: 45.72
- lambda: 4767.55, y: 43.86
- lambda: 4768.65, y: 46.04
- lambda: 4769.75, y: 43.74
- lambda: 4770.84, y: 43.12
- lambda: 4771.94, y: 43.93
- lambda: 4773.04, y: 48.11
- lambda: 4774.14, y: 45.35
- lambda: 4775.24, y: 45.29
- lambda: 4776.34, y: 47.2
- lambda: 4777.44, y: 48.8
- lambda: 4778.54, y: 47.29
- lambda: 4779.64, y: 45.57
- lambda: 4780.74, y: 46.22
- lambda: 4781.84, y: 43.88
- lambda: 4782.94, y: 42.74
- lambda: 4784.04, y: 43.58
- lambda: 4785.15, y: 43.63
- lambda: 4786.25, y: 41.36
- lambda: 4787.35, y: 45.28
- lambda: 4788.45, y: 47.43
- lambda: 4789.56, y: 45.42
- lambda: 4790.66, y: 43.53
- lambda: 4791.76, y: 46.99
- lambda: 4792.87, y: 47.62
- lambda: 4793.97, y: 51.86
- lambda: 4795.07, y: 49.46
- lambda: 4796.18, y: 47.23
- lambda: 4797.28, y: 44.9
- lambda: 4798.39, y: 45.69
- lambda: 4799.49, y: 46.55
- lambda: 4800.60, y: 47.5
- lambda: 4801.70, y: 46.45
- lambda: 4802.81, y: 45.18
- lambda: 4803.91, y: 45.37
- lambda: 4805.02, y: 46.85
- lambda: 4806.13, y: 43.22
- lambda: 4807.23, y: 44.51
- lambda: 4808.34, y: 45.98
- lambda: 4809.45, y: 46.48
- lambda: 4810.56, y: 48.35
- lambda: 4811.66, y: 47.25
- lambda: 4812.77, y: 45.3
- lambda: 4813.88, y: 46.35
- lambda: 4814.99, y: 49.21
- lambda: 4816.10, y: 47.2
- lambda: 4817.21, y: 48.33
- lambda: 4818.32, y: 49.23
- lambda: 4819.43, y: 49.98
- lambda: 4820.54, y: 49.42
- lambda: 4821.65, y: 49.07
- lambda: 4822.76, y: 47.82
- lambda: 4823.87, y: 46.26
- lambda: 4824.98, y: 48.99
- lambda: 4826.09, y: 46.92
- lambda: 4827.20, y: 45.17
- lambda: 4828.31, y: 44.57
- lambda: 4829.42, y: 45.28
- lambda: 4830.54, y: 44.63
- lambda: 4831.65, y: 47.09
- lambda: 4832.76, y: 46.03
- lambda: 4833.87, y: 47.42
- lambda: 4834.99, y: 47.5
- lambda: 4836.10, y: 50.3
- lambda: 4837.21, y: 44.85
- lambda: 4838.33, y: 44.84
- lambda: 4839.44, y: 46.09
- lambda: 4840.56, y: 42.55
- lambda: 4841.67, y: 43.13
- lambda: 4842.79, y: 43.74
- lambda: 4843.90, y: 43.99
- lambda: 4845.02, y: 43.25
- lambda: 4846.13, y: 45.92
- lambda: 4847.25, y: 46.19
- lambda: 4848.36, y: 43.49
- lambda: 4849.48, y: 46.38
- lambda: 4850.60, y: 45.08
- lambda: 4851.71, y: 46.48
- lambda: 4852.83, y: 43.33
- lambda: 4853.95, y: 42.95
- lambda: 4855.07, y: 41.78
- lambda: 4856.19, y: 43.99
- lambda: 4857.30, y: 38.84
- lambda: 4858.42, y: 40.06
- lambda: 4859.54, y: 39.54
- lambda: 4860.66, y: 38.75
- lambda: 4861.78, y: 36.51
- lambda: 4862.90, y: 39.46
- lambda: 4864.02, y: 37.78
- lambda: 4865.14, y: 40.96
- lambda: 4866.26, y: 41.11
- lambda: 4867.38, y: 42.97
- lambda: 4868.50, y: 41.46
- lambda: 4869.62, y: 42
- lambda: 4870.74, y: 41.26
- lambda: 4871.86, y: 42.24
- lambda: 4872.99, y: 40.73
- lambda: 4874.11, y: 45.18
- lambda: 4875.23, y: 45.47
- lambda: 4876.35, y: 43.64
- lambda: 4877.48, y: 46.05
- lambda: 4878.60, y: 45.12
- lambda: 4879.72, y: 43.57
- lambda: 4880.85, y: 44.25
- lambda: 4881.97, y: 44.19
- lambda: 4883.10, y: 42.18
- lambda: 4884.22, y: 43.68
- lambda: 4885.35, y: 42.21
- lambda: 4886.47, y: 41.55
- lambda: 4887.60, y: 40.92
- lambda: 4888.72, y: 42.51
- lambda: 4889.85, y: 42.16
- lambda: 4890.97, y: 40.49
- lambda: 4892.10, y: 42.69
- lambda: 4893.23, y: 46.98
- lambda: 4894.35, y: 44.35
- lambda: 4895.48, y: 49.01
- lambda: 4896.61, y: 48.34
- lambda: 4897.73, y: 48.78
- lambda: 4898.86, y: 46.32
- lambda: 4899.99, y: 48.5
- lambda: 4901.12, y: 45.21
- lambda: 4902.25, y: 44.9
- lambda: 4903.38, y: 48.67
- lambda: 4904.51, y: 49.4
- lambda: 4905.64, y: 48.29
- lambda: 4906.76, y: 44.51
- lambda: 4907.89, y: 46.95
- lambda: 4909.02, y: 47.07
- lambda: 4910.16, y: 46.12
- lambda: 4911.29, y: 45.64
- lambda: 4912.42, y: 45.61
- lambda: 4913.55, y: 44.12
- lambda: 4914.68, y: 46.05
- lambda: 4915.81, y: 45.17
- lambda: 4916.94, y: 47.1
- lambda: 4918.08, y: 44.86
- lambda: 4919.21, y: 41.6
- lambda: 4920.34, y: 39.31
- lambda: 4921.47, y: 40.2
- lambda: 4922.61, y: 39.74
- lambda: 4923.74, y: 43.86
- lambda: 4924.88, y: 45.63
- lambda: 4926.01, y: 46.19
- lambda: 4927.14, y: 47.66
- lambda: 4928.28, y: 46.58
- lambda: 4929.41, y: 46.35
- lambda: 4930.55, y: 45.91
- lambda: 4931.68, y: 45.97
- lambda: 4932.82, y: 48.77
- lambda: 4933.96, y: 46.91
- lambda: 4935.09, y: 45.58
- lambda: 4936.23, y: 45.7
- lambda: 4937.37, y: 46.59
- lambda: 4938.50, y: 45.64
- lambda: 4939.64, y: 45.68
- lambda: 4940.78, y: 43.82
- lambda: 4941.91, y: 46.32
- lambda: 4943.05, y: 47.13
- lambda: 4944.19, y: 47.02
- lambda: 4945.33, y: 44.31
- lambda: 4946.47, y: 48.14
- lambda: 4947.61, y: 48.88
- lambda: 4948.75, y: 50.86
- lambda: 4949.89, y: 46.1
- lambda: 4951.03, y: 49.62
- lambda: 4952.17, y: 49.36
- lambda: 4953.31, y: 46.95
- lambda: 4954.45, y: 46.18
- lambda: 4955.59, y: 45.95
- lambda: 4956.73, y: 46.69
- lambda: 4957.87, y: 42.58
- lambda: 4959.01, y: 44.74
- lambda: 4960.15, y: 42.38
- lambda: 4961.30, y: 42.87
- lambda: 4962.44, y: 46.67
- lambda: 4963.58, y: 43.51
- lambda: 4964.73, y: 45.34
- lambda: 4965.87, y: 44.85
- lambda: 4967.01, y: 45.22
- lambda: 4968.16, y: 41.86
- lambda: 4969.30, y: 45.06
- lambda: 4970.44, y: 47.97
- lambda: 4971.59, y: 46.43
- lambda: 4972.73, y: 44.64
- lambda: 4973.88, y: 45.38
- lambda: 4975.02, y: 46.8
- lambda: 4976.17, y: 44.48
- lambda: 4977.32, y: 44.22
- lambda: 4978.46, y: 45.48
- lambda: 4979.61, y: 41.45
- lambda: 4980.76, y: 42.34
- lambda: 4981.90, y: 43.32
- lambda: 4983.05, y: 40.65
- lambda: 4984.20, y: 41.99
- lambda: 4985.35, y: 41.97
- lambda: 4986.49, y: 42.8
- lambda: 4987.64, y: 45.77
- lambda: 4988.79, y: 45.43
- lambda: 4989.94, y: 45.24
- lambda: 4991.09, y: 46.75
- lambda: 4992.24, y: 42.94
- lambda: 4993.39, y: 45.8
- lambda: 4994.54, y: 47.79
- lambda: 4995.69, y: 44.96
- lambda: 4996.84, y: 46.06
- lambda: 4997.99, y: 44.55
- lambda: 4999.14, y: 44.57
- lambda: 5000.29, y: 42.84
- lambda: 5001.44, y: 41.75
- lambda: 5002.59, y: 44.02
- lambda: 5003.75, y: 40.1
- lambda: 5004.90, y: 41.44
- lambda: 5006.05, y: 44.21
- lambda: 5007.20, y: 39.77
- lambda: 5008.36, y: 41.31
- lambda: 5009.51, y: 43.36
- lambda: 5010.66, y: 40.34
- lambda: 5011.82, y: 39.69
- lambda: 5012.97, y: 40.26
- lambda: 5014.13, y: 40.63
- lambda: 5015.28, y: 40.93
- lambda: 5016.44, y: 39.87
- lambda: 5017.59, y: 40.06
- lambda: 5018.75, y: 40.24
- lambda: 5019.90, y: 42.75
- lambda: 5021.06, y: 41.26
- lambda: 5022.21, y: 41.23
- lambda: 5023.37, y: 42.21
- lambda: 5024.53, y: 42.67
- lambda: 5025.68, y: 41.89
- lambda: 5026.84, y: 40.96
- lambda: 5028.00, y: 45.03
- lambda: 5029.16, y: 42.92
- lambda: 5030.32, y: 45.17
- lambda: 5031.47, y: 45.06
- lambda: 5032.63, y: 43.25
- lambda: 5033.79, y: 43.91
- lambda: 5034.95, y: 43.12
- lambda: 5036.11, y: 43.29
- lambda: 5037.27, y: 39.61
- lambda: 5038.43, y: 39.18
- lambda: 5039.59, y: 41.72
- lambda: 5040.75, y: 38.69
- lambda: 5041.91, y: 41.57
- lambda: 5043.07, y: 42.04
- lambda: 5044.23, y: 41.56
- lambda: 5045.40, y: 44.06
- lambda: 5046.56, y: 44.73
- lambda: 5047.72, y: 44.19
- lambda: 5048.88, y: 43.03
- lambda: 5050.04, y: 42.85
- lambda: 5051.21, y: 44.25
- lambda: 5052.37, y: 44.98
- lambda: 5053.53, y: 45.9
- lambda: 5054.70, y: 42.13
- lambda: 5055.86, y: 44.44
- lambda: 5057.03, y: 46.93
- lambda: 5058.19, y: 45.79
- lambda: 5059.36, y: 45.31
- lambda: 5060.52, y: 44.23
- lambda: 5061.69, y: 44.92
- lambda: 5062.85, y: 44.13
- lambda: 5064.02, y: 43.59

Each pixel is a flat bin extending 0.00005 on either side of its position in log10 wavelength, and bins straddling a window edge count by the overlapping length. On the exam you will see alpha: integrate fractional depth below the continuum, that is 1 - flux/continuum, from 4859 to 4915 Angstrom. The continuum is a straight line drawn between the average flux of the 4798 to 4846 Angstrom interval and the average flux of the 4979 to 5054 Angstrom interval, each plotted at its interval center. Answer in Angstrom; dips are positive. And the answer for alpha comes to 1.5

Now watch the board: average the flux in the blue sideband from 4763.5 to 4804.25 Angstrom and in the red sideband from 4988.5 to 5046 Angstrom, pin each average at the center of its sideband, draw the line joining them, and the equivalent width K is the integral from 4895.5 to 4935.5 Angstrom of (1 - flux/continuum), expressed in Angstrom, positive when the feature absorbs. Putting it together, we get -1.76 Angstrom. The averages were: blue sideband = 45.6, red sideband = 42.5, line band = 45.8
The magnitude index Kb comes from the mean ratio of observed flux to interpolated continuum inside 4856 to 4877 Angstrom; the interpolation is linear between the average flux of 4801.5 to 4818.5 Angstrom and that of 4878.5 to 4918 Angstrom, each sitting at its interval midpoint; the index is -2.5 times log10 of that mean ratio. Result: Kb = 0.11 mag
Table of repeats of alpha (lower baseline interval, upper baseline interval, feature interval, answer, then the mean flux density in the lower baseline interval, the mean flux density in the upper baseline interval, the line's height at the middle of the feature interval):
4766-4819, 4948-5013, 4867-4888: 1.01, 46.1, 44.4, 45.3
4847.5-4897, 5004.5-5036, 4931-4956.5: -2.69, 42.8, 42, 42.4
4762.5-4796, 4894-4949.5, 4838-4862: 1.38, 45.5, 46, 45.8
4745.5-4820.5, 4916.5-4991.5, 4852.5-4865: 1.46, 45.9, 45.2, 45.6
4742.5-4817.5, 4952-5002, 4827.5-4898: 2.58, 45.7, 44.6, 45.3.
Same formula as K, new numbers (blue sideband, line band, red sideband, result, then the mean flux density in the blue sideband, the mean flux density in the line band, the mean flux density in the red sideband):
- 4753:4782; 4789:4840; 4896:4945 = -1.5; 45.3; 46.8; 45.8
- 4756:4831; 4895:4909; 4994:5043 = -1.0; 46.1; 47.4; 42.2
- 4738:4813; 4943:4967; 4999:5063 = -1.5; 45.6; 46.2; 42.6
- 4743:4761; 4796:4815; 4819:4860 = -0.3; 45.5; 46.1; 45.2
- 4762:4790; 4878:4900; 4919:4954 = 0.6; 44.9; 44.3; 45.9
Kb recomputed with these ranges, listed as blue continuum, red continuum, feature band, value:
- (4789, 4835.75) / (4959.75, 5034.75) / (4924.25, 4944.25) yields -0.04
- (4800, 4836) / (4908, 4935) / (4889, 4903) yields 0.00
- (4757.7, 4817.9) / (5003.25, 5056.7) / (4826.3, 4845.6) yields -0.01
